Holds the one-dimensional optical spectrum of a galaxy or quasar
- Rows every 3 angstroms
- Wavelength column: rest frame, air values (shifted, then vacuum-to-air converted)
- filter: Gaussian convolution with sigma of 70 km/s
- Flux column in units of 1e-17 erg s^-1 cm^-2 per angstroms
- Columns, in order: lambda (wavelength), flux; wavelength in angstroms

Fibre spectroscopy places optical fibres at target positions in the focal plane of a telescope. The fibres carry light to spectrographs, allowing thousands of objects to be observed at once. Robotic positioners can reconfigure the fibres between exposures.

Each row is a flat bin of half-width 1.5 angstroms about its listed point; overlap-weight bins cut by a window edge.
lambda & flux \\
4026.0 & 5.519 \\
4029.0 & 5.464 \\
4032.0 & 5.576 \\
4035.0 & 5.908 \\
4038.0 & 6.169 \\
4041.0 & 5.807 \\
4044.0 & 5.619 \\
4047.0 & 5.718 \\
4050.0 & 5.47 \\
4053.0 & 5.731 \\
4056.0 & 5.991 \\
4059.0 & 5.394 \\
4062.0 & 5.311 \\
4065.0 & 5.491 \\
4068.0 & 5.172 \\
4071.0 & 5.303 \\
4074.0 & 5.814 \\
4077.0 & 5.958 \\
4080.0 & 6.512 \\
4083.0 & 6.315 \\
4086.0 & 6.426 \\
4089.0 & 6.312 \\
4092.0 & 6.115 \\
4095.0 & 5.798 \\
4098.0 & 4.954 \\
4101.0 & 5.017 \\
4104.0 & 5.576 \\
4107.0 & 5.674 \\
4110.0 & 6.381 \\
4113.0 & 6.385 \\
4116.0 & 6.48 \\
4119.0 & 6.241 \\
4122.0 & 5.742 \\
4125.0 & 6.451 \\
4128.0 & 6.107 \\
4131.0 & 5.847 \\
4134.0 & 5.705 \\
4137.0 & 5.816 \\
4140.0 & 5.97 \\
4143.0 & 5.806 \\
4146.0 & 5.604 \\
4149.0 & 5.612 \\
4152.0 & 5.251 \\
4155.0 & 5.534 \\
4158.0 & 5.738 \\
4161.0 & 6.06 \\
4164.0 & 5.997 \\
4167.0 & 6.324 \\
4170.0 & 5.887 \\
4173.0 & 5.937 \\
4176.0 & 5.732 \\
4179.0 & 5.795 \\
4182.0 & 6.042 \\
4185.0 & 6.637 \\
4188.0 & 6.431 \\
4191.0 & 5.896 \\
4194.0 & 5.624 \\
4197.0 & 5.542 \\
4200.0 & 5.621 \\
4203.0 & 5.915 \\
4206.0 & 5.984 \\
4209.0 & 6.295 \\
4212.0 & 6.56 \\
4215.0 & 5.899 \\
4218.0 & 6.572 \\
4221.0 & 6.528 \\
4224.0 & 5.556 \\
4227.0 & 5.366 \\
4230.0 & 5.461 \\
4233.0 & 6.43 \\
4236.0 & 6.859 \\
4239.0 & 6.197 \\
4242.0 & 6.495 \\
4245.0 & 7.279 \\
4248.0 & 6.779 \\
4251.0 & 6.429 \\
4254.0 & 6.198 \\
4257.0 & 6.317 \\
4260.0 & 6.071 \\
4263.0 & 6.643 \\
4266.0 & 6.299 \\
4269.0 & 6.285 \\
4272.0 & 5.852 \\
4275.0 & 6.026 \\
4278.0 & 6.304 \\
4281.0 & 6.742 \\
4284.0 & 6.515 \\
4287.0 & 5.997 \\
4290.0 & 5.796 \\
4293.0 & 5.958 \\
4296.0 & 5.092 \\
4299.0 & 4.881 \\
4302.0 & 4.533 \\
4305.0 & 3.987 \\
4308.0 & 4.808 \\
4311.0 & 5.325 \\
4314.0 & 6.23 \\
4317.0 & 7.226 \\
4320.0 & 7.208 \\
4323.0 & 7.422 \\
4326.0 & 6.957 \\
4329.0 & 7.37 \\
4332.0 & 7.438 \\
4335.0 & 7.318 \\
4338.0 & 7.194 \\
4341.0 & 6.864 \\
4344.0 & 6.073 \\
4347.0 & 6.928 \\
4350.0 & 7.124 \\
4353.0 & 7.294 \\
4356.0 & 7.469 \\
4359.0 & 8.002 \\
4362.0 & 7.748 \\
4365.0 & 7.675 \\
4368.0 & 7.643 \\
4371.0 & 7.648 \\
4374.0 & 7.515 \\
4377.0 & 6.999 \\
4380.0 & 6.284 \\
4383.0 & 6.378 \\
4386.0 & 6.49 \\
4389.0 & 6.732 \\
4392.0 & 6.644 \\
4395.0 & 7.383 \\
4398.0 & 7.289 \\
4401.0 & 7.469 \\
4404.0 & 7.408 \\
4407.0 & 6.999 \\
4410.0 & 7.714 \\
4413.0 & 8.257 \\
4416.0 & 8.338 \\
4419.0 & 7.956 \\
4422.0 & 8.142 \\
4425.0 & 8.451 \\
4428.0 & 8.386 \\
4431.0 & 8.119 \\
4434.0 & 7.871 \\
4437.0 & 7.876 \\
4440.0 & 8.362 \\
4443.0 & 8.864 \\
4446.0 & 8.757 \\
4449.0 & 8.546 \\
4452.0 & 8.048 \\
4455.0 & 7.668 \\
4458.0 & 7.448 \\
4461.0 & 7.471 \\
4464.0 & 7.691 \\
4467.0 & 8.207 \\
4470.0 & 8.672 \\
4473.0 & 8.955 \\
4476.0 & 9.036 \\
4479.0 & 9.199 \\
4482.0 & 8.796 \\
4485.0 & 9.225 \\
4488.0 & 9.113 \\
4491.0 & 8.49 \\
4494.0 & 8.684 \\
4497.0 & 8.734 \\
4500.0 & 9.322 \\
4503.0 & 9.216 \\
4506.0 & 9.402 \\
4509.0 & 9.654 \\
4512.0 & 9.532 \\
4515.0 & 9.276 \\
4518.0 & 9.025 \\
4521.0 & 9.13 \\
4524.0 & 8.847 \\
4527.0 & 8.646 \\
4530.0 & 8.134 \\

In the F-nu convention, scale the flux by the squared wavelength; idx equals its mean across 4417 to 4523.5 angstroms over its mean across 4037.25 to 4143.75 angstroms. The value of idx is 1.76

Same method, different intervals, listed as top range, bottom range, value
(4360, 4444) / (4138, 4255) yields 1.38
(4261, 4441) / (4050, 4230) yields 1.30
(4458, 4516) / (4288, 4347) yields 1.54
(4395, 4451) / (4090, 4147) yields 1.57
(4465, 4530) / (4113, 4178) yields 1.79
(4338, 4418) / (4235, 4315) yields 1.27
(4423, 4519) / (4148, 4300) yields 1.59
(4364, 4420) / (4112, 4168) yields 1.39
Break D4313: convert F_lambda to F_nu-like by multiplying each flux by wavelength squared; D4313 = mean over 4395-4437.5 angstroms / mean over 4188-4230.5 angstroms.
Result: 1.46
